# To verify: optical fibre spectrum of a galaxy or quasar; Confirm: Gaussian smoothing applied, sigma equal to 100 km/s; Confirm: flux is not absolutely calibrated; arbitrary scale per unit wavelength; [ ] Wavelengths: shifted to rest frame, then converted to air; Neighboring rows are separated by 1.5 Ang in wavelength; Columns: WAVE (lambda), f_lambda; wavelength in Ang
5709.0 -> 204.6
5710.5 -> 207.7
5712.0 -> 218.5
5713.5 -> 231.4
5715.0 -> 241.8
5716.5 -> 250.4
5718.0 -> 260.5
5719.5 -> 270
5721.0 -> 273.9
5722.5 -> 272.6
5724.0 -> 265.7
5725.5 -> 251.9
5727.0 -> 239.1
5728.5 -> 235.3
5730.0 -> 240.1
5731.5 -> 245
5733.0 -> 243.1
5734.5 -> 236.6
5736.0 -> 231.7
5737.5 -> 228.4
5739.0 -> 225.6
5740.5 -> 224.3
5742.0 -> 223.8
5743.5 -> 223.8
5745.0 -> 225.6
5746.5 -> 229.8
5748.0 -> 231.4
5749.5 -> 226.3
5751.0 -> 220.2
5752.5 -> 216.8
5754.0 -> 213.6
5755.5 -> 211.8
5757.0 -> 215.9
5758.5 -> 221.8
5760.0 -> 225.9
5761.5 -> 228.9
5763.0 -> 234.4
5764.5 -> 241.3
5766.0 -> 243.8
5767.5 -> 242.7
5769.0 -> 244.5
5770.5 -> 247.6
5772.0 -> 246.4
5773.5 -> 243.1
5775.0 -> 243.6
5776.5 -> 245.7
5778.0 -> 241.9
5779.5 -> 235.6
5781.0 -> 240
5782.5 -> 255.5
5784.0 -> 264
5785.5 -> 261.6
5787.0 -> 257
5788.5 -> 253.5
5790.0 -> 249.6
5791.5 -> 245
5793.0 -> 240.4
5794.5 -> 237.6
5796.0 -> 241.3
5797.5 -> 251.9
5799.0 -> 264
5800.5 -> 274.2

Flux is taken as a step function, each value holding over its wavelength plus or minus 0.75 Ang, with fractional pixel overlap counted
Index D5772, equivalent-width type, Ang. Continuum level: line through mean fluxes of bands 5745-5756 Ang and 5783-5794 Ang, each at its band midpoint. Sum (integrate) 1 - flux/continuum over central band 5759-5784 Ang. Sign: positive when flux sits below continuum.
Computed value -0.30 Ang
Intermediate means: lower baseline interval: 222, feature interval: 242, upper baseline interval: 253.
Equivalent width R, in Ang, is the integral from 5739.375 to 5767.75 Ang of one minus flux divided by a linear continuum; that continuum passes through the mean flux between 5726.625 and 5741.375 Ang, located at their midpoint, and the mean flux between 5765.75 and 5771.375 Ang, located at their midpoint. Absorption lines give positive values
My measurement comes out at 1.69 Ang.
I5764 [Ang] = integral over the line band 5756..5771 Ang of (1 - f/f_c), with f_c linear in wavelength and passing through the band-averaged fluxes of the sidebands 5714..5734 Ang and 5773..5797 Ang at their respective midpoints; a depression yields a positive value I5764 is 0.9 Ang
